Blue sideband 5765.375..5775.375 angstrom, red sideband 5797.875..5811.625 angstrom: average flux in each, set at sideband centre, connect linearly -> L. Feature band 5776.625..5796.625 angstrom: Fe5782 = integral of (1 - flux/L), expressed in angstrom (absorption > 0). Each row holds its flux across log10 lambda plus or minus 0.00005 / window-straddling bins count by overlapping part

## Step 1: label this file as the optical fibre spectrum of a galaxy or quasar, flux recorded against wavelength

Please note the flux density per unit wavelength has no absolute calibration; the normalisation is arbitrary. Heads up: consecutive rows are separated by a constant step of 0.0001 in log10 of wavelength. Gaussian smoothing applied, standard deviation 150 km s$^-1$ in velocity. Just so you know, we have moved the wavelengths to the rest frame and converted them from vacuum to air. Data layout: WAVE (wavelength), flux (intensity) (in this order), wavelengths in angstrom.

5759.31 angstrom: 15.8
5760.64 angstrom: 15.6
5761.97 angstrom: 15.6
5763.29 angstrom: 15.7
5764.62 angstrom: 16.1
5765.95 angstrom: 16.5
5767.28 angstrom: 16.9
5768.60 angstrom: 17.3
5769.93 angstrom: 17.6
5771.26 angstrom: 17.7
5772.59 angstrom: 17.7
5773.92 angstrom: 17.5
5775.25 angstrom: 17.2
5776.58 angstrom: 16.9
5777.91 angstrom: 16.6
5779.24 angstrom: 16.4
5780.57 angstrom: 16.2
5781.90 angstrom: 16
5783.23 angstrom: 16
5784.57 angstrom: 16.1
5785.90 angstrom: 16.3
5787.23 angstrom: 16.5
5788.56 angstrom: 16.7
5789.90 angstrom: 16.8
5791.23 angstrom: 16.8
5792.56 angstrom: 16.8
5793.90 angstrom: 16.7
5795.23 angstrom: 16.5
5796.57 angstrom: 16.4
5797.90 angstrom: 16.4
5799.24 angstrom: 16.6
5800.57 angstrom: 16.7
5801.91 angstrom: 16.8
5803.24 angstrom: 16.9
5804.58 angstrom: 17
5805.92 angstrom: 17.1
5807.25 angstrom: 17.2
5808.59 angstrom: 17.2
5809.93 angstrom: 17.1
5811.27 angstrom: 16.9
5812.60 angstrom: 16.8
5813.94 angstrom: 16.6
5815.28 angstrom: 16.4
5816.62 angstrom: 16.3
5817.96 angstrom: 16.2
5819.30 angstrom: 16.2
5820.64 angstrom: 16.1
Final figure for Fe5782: 0.8 angstrom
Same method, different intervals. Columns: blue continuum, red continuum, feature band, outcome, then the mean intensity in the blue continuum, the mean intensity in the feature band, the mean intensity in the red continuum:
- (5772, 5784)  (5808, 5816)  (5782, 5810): 0.16 angstrom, 16.7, 16.7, 16.8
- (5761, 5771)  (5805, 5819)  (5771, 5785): -0.11 angstrom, 16.6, 16.7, 16.8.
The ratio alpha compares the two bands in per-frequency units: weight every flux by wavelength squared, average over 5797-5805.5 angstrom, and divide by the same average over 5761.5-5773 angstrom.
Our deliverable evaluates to 1.0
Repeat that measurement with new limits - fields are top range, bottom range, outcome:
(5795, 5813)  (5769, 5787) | 1.01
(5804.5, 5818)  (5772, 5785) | 1.02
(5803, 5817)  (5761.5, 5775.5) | 1.01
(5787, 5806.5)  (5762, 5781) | 1.00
